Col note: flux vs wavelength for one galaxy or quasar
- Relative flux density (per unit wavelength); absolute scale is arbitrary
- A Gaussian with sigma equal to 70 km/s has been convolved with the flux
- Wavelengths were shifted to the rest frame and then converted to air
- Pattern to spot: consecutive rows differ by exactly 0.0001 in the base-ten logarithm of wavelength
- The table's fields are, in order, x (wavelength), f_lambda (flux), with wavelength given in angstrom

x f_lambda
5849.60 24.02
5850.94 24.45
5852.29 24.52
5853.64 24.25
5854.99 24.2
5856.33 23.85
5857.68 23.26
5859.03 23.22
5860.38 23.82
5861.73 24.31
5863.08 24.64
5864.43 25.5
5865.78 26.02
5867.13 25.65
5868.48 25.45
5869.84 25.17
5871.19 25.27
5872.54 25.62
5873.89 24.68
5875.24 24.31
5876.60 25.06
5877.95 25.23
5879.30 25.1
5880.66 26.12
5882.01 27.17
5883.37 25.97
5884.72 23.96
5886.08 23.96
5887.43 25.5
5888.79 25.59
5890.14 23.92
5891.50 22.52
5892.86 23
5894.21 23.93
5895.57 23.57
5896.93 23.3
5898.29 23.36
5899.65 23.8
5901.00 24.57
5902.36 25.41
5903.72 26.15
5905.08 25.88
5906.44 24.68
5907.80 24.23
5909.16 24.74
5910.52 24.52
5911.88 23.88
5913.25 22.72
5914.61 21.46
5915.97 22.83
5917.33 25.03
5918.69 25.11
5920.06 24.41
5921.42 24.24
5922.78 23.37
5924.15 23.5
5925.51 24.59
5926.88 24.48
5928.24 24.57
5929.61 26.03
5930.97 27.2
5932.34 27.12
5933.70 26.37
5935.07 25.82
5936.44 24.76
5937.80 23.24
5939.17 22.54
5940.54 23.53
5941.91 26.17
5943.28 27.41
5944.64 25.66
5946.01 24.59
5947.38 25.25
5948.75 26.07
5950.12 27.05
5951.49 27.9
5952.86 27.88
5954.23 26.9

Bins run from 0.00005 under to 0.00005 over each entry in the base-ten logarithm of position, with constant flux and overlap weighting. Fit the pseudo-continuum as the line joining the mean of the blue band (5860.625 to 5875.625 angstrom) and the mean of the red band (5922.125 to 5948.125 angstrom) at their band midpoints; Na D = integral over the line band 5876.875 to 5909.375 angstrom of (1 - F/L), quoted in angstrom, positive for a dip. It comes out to 0.6 angstrom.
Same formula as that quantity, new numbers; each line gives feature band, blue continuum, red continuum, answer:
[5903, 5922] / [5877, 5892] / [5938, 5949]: 0.57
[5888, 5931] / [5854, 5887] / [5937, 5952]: 1.58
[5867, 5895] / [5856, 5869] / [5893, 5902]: -0.85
